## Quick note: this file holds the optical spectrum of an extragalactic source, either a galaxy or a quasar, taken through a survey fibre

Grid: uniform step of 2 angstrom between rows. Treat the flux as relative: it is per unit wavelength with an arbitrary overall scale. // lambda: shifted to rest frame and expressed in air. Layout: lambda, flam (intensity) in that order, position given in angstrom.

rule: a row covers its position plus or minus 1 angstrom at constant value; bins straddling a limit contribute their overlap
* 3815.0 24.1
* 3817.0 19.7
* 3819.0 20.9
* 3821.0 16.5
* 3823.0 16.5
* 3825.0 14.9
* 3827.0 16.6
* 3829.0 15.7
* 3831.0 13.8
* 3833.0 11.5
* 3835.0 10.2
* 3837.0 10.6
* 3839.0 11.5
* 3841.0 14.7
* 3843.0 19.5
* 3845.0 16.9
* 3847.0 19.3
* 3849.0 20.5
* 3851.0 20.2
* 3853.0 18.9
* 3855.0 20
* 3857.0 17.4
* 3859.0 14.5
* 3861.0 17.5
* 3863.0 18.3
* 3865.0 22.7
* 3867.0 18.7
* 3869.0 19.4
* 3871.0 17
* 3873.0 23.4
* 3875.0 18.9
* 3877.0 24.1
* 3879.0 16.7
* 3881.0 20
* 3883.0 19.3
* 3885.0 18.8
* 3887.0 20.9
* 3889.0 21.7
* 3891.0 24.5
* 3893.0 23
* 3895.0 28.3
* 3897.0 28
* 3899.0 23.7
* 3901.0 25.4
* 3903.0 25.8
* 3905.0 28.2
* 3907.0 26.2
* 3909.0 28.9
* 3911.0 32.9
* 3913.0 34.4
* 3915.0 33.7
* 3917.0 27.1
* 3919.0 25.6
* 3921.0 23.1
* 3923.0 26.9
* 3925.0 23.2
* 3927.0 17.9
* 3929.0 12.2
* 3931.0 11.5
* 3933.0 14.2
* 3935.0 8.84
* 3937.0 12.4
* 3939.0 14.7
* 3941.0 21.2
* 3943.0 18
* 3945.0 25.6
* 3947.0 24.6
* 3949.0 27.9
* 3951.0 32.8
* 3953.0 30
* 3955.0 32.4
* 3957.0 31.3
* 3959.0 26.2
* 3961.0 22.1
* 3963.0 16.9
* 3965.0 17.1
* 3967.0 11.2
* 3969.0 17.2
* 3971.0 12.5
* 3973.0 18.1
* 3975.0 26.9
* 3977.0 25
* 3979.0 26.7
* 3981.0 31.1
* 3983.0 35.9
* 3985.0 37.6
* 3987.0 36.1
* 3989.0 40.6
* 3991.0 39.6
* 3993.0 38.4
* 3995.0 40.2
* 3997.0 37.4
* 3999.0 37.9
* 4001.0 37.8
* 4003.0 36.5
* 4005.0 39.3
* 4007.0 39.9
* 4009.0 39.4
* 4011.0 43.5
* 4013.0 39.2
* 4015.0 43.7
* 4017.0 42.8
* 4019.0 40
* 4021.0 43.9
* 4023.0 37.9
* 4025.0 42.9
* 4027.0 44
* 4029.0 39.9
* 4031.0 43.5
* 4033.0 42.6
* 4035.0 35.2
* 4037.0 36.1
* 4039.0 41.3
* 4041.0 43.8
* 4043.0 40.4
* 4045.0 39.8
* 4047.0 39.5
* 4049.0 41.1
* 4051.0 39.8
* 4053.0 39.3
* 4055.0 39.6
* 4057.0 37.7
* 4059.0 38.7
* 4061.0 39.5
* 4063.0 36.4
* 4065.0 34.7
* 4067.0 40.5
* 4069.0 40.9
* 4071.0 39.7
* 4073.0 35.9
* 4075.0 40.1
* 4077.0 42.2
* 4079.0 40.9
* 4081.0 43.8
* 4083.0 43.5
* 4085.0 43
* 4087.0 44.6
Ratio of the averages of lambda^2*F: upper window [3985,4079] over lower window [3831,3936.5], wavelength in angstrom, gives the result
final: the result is 2.1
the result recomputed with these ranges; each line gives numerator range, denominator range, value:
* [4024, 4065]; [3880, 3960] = 1.79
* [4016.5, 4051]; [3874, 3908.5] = 1.89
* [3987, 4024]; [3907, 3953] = 1.81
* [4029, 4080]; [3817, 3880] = 2.53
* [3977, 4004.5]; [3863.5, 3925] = 1.57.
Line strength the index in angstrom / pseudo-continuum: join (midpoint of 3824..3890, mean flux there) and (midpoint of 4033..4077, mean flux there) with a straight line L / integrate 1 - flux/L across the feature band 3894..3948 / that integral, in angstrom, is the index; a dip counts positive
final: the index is 2.6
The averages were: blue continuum 17.7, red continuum 39.2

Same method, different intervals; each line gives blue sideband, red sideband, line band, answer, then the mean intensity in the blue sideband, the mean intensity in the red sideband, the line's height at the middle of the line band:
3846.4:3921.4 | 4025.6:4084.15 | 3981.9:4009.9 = -3.45 angstrom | 22.8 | 40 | 34.1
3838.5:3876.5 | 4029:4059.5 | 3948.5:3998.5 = 5.38 angstrom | 18.6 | 39.9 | 31.8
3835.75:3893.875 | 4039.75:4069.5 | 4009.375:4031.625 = -3.80 angstrom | 18.9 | 39.4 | 35.7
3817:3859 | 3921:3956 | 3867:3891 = -2.56 angstrom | 16.3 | 20.9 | 18.2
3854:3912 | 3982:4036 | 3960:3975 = 7.44 angstrom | 22.2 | 39.8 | 34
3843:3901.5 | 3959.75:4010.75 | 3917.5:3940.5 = 7.07 angstrom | 20.6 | 30.6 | 25.6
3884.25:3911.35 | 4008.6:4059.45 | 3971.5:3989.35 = 2.42 angstrom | 25.3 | 40.6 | 34.6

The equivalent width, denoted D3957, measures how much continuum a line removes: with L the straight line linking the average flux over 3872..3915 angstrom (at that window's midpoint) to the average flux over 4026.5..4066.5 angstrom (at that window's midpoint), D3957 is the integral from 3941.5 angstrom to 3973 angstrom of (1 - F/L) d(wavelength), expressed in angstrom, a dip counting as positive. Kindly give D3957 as 8.0 angstrom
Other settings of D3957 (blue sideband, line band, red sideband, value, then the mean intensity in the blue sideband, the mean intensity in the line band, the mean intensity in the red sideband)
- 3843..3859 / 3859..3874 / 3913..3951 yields 0.01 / 18.8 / 19.2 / 21.2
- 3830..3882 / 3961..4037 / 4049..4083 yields -3.50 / 17.5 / 34.4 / 39.5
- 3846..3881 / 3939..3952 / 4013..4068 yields 2.15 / 19.3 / 24.2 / 40.2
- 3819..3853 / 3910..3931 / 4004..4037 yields 1.60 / 15.8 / 25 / 41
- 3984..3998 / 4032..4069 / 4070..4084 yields 0.82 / 38.6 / 39.3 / 40.9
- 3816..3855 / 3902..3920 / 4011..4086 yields -3.14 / 16.3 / 29.2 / 40.4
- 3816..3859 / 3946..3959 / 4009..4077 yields 0.07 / 16.4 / 29.6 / 40.1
